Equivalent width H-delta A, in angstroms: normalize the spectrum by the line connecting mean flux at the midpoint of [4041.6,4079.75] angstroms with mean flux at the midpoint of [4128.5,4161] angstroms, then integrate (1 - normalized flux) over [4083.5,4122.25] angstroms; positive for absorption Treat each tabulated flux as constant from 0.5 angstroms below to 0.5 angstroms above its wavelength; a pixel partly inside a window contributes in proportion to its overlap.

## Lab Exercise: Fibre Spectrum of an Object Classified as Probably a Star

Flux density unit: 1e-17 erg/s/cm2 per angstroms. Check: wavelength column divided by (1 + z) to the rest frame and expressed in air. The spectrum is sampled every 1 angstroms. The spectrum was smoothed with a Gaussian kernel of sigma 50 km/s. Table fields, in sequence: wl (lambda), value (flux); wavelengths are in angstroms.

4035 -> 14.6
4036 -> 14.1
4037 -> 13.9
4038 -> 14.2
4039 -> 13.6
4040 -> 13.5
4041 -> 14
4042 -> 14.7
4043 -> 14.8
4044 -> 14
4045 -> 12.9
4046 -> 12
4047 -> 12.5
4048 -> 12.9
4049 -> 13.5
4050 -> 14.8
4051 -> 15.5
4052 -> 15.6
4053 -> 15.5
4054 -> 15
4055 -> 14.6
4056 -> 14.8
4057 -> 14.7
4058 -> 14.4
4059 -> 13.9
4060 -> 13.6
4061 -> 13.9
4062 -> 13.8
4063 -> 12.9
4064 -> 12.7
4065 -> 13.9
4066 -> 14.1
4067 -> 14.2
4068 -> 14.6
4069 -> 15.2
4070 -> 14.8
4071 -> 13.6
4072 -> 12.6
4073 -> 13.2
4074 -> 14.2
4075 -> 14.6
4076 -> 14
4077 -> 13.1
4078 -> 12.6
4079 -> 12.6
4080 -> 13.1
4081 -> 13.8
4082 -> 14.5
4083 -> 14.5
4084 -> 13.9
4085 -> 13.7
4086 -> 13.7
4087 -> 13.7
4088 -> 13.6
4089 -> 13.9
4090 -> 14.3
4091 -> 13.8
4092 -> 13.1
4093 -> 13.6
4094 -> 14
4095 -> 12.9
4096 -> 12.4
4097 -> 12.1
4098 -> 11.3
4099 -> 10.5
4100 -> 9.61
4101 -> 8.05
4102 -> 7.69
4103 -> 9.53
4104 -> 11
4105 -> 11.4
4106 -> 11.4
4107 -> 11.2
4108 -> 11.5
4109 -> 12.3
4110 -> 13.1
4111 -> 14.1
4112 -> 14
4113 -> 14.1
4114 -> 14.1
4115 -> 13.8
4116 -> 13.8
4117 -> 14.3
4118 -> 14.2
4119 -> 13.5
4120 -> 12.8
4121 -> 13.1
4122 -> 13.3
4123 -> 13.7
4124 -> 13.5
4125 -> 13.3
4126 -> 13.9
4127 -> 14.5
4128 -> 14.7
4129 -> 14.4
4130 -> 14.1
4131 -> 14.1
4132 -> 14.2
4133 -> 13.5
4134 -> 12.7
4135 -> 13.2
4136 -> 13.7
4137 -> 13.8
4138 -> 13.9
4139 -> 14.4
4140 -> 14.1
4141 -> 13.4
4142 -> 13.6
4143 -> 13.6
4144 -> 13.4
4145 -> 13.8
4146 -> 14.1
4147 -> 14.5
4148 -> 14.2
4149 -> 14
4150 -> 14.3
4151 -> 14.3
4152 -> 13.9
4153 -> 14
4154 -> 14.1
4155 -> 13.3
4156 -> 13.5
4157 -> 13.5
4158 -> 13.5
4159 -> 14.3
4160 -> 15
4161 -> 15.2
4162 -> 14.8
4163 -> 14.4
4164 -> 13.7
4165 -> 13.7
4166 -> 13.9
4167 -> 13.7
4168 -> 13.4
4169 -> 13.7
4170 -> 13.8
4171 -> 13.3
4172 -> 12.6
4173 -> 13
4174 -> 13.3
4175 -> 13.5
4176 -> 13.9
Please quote 3.6 angstroms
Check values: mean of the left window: 13.9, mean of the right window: 13.9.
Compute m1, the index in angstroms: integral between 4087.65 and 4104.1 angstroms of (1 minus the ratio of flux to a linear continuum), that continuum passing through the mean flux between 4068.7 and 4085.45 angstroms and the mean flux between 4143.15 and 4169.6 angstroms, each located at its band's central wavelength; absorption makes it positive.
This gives 2.3 angstroms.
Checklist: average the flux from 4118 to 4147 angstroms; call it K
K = 13.7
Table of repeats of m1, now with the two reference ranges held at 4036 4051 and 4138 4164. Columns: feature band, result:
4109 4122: 0.25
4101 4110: 2.06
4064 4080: 0.07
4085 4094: 0.09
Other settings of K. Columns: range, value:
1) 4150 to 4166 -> 14.1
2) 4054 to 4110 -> 13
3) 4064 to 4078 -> 13.9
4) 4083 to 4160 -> 13.2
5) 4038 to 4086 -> 13.9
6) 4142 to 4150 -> 13.9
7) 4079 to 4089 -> 13.8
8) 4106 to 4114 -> 12.9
